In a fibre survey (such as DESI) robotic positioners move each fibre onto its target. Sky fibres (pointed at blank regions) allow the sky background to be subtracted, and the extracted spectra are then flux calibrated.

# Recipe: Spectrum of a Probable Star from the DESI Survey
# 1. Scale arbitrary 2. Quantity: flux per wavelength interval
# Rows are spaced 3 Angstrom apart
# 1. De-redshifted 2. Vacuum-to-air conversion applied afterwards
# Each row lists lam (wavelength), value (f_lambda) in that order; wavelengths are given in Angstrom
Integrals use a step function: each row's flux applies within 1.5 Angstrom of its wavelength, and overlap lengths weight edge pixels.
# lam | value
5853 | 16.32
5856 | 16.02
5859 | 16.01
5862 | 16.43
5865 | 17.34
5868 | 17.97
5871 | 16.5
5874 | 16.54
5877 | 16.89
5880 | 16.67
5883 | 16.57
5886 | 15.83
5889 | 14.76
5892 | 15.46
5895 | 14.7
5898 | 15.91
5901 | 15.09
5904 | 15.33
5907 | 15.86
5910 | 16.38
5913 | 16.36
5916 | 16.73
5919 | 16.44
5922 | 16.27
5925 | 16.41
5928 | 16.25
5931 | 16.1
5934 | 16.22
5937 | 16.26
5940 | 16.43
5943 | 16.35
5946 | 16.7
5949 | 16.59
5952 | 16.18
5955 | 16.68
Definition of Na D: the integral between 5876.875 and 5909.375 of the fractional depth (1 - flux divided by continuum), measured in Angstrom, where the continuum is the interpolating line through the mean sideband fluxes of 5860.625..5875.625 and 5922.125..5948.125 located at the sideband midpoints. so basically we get 2.0 Angstrom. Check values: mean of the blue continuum 17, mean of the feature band 15.7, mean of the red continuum 16.3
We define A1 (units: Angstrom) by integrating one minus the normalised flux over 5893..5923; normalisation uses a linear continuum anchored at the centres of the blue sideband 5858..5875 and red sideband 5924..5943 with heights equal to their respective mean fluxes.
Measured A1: 1.08 Angstrom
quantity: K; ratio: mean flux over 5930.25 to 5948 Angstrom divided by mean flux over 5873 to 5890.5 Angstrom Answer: 1.01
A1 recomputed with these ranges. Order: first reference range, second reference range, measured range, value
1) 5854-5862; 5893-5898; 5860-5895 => -1.7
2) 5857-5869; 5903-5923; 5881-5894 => 0.7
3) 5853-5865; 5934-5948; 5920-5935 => 0.1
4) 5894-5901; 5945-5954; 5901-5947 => -0.9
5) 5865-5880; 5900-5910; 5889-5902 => 0.6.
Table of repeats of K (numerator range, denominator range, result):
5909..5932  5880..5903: 1.05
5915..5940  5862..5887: 0.97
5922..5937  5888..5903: 1.07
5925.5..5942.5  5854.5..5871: 0.97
